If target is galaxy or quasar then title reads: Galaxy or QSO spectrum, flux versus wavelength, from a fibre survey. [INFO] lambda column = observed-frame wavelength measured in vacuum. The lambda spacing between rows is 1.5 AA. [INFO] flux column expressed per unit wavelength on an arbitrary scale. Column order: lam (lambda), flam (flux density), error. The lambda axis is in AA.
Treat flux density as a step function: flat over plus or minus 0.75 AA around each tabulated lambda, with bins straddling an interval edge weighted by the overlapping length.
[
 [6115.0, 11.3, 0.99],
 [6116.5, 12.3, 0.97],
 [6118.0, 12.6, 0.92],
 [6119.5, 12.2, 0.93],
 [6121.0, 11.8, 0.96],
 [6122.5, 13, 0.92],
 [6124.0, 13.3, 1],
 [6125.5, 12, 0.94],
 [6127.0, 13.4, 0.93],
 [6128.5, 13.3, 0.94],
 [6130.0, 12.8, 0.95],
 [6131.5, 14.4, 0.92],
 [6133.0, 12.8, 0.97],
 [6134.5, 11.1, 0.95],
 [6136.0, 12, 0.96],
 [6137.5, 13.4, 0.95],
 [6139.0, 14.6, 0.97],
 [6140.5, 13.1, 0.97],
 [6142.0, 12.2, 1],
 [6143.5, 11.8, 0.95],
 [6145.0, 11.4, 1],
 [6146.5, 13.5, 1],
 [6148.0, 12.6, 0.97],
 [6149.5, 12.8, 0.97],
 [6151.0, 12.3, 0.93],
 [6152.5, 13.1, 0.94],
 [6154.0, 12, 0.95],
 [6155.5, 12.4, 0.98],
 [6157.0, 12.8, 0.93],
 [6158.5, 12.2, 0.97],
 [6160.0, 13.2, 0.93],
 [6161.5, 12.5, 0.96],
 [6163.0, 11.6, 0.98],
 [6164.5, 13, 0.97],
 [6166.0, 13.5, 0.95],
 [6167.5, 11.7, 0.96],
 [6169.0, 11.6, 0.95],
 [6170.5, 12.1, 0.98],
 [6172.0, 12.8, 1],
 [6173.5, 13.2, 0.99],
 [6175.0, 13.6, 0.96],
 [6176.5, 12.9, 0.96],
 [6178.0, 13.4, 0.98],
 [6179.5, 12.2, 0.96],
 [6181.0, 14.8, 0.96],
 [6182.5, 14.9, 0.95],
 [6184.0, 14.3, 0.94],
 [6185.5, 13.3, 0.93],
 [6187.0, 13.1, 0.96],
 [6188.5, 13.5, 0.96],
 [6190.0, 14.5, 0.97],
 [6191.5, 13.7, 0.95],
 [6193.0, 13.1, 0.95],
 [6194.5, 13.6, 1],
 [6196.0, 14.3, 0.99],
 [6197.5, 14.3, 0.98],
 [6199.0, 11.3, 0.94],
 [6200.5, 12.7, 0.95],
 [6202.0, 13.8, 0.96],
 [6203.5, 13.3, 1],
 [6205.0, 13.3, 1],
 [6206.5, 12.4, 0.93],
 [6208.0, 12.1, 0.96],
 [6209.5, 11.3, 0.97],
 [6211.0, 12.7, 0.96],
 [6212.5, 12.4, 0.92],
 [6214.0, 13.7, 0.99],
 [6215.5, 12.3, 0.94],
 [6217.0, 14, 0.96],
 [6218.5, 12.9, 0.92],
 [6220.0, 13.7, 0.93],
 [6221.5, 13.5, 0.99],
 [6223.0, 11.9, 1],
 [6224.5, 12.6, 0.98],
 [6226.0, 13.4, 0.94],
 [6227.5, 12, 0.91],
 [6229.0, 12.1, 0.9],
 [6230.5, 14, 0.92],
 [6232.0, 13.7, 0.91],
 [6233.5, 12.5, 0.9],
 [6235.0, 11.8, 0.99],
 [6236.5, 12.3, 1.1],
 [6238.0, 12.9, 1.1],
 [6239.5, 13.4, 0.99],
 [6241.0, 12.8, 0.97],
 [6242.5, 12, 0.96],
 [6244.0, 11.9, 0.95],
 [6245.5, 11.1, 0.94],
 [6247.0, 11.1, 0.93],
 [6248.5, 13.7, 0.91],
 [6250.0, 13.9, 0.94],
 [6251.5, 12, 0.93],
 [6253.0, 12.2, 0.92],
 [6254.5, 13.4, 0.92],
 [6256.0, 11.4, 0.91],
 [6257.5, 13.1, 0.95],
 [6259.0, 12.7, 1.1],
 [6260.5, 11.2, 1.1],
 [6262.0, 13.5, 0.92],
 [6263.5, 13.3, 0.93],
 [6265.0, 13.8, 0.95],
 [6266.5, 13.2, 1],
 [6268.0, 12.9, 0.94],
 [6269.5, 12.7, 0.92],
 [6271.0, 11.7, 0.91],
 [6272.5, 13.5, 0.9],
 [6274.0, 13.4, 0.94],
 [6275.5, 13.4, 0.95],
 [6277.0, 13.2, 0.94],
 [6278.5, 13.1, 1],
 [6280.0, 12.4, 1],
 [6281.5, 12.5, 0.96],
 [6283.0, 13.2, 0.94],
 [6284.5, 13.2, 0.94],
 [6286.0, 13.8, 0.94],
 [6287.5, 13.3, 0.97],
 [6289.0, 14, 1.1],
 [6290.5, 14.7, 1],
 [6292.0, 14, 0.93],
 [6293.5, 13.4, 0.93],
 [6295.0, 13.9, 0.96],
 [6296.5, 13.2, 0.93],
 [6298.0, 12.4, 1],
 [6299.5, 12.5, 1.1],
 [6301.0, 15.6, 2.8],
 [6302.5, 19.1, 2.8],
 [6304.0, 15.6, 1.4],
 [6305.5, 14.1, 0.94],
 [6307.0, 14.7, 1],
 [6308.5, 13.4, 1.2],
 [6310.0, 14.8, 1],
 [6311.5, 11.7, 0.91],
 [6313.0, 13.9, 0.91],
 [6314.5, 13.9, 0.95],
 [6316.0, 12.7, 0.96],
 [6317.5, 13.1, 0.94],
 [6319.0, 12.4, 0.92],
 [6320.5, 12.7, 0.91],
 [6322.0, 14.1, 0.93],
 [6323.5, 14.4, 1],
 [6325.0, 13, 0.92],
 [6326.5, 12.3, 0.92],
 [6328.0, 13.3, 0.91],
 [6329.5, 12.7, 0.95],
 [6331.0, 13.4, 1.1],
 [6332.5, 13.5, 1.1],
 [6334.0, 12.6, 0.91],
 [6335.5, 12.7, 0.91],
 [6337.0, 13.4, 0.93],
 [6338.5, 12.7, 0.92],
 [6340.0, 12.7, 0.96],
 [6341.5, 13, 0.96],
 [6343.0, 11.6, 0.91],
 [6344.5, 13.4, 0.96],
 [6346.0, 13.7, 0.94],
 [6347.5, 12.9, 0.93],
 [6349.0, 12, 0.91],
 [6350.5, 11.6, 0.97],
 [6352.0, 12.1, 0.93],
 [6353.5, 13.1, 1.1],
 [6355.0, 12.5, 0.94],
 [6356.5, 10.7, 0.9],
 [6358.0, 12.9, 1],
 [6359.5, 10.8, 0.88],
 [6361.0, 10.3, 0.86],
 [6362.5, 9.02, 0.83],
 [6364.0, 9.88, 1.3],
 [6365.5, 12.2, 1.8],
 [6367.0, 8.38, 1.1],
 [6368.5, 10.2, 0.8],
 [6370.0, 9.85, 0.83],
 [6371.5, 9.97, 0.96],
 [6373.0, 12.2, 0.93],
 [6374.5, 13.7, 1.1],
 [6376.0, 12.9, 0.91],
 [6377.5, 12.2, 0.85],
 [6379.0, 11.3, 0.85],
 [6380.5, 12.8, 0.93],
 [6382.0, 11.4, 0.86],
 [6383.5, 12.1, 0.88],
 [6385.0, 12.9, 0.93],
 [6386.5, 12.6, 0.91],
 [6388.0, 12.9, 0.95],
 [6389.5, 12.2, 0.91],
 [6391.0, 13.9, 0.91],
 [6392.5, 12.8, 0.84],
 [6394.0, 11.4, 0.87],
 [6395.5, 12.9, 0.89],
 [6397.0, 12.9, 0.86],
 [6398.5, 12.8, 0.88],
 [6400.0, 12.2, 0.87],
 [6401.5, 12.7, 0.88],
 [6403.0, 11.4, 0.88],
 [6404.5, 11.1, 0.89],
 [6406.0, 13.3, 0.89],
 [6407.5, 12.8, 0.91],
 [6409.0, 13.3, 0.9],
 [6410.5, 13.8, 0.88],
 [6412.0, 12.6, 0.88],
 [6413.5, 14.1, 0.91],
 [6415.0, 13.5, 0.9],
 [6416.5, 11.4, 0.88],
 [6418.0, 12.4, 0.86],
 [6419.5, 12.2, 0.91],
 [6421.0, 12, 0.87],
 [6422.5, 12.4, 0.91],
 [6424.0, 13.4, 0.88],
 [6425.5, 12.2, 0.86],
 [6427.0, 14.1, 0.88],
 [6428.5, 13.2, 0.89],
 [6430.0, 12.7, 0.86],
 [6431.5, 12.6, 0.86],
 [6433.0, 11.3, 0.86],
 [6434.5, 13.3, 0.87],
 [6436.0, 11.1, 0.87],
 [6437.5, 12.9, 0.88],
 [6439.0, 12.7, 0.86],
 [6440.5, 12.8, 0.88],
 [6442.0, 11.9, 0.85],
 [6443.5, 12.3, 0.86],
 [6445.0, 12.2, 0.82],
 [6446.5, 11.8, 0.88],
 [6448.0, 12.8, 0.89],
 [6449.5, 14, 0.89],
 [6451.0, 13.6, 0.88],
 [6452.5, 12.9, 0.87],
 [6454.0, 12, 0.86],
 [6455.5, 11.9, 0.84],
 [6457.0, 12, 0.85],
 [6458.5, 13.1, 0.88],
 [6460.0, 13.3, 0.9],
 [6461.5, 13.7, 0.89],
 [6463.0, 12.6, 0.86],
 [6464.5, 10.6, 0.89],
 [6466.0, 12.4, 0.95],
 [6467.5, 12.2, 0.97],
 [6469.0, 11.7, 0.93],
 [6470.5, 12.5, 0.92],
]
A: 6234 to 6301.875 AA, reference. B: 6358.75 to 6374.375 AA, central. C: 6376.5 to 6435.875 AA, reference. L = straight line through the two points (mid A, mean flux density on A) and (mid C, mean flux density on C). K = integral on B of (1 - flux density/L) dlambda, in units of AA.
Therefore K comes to 2.8 AA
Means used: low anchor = 13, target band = 10.4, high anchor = 12.6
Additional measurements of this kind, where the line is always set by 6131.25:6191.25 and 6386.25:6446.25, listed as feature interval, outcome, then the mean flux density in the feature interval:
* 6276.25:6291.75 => -0.74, 13.4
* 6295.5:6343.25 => -2.94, 13.5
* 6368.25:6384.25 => 1.15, 11.7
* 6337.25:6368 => 2.16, 11.8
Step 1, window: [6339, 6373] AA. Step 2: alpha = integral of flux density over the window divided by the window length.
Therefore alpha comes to 11.5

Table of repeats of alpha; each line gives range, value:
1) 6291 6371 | 12.8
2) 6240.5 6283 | 12.7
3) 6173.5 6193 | 13.6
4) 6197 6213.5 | 12.7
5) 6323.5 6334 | 13.1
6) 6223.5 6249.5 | 12.6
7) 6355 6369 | 10.6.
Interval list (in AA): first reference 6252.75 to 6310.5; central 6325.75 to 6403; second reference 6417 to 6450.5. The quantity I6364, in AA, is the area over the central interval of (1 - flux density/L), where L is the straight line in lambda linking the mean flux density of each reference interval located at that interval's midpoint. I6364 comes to 4.91 AA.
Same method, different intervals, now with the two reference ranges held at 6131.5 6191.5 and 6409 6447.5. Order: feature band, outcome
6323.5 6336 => -0.3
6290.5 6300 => -0.5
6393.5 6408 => 0.3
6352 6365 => 1.5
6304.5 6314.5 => -0.9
